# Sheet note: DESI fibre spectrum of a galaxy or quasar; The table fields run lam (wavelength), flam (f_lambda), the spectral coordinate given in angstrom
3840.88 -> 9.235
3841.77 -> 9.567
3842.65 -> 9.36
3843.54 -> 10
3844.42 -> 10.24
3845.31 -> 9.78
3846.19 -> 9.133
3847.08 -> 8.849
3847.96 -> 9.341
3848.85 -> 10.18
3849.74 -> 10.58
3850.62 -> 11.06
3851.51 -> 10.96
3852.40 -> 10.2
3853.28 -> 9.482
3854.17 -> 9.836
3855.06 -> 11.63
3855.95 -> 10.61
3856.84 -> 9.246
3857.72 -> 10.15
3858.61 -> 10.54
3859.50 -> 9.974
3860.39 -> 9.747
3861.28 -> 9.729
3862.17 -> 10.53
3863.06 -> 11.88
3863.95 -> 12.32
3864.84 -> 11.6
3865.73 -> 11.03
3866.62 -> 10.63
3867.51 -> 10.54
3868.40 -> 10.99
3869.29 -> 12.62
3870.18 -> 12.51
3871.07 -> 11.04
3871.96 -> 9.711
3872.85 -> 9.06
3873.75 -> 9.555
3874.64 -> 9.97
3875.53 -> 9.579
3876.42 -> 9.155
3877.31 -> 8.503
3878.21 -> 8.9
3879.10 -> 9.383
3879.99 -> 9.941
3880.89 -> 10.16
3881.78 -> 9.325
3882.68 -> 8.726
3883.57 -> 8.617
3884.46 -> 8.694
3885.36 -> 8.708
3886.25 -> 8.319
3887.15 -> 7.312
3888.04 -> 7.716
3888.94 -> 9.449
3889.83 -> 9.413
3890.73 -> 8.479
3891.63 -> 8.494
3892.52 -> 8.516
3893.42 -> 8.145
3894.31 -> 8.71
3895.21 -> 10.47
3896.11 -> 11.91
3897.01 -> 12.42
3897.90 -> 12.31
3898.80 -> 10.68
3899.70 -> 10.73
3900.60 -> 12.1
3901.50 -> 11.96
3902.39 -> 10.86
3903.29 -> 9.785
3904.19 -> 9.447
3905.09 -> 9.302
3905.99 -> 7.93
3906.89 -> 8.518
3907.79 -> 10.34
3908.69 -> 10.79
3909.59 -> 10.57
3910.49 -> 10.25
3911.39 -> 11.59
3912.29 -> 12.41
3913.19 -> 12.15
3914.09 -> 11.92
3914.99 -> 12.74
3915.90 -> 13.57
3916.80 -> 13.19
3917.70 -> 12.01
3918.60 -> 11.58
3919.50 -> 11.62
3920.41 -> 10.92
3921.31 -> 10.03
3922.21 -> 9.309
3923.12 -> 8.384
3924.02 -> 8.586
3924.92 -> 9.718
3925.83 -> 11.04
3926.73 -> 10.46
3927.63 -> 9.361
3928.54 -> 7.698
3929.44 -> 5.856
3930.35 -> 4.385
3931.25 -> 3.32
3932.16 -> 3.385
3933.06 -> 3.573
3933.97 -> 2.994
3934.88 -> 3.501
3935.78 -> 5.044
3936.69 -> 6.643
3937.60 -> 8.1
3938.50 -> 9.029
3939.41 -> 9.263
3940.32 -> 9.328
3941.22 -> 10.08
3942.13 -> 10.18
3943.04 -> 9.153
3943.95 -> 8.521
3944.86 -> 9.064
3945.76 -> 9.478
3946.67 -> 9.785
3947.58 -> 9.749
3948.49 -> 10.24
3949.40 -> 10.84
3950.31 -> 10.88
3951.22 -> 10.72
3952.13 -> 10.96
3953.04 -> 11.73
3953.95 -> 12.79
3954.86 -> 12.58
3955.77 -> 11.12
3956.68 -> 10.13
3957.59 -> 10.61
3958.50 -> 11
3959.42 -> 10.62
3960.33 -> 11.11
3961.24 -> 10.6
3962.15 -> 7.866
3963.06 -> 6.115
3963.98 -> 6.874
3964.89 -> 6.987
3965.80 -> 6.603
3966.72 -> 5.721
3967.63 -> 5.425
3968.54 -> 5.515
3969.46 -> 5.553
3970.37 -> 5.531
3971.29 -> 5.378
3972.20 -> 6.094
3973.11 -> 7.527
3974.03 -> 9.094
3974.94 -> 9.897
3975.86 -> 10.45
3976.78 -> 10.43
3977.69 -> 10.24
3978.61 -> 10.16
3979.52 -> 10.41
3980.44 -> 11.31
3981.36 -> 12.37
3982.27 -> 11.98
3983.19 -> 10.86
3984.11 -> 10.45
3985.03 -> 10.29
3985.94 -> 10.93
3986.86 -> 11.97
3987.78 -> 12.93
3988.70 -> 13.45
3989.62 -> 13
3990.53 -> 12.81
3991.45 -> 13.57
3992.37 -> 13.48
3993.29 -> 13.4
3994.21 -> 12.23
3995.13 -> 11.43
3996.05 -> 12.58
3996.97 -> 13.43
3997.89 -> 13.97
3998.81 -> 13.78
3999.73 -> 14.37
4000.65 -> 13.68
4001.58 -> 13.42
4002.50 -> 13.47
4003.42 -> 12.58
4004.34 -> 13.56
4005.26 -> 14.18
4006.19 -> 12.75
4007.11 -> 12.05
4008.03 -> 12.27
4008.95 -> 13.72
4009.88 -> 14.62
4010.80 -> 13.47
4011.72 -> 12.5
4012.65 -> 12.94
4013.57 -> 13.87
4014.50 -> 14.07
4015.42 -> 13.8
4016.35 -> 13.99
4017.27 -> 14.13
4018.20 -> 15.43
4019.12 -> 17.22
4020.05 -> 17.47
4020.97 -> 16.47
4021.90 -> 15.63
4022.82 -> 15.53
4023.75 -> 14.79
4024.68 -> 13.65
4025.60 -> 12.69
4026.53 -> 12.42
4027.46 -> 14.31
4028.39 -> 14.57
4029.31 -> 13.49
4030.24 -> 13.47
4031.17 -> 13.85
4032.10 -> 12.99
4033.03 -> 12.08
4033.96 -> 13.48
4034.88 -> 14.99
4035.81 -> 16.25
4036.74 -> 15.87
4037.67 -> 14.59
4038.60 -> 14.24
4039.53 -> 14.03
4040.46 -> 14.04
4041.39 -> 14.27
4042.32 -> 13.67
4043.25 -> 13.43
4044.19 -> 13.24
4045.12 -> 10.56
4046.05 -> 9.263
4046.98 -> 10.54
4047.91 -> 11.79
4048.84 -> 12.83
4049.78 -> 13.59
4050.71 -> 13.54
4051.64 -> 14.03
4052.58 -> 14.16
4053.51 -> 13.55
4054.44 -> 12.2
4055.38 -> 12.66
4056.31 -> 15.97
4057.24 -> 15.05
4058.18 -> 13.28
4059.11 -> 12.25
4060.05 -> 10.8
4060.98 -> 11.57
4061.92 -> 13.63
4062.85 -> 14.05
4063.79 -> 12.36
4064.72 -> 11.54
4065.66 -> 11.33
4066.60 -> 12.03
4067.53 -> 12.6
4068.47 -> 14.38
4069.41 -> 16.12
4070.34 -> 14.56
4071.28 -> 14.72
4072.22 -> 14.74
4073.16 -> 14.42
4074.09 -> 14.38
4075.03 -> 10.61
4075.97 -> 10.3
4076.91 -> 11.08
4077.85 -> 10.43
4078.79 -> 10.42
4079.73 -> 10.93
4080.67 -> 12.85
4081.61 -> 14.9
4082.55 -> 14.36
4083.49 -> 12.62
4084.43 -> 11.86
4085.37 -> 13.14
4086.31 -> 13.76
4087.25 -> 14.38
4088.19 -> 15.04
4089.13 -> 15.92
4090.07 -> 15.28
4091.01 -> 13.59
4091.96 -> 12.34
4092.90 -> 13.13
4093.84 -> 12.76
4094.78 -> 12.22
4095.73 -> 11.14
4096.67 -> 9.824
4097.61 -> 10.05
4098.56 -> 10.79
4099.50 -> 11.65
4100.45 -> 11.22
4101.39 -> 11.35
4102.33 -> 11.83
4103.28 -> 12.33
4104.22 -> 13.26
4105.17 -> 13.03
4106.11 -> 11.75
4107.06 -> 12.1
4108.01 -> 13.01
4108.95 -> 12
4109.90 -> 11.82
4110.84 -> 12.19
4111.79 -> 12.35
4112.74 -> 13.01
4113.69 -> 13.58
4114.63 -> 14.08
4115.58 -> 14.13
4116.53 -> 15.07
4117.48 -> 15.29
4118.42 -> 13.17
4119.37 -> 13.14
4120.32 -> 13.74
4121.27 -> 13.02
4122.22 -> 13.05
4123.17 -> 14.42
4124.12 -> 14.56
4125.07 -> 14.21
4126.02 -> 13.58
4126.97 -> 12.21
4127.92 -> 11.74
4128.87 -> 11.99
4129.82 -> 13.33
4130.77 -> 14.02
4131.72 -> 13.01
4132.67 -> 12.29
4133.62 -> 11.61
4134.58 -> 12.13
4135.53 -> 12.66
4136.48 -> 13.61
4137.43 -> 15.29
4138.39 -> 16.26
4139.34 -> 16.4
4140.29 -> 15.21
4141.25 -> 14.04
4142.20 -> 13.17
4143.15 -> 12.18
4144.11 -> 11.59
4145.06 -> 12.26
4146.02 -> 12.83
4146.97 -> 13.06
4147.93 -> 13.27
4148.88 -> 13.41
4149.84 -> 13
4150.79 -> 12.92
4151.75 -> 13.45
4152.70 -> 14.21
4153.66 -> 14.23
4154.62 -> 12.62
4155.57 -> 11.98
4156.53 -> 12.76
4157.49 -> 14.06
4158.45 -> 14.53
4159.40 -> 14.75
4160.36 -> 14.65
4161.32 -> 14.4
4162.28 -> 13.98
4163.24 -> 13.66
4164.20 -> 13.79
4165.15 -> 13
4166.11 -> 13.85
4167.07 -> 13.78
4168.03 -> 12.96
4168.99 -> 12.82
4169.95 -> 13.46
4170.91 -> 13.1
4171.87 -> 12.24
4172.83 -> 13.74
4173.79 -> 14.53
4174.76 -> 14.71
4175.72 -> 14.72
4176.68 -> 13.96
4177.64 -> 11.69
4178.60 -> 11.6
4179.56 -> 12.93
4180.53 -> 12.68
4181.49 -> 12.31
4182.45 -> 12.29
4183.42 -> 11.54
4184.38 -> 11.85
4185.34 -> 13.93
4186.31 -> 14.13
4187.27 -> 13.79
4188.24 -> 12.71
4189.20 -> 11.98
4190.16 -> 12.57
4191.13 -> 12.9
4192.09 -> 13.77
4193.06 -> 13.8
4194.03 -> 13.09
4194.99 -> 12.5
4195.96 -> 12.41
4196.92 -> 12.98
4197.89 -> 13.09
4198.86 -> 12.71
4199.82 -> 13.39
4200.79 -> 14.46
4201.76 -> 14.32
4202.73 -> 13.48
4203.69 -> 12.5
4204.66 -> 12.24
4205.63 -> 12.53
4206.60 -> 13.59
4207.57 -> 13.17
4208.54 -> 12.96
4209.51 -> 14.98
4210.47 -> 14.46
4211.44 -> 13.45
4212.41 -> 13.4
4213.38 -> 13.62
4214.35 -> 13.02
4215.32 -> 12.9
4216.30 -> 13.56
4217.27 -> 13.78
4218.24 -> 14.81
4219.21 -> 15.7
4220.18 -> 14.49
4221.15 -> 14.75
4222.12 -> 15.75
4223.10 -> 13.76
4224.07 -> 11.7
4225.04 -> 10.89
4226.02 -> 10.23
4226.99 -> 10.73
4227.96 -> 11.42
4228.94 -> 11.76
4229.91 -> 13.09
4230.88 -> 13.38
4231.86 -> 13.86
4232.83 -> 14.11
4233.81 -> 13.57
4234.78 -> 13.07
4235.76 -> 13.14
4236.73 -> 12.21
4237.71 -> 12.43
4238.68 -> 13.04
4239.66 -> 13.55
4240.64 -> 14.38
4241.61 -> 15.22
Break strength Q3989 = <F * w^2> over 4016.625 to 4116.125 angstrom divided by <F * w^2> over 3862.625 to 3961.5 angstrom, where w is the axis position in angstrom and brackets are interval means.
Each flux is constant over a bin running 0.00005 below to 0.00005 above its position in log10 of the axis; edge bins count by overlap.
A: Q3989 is 1.5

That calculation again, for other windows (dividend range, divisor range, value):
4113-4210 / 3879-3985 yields 1.60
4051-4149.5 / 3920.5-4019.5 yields 1.34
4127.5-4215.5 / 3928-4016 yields 1.43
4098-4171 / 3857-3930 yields 1.47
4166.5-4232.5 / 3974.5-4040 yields 1.09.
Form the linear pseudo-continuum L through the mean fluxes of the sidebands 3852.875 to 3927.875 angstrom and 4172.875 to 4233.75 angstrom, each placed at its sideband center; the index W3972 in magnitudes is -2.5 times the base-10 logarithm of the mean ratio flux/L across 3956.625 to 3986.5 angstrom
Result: 0.230 mag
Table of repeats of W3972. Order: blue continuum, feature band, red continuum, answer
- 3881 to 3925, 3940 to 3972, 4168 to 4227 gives 0.180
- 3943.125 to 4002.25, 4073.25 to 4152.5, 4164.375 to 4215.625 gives -0.064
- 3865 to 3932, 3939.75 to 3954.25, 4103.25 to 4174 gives 0.044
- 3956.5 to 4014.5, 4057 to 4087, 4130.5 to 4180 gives -0.051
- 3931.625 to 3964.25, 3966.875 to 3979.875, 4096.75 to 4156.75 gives 0.208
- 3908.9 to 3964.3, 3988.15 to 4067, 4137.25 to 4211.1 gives -0.228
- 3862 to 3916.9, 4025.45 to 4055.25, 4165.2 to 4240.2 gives -0.149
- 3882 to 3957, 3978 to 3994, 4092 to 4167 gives -0.124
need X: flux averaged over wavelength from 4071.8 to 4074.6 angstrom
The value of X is 14.5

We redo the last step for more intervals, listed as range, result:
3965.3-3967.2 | 6.17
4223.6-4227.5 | 10.9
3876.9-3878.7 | 8.7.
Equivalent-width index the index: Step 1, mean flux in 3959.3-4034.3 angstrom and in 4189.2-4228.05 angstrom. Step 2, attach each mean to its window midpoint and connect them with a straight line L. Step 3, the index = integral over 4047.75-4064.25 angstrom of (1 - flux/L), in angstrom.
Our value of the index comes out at -1.3 angstrom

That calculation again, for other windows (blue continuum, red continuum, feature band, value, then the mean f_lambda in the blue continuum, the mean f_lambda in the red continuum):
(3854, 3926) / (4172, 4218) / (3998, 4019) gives -4.12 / 10.3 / 13.2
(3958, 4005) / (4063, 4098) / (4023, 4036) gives -2.33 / 10.5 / 12.9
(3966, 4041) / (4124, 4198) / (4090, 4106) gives 1.16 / 12.5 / 13.3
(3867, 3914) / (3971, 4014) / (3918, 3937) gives 5.58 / 9.96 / 12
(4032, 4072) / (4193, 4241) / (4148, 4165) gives -0.49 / 13.3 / 13.2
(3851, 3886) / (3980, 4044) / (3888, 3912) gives 1.77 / 10.1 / 13.5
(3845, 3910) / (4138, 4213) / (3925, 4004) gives 9.28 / 9.99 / 13.4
